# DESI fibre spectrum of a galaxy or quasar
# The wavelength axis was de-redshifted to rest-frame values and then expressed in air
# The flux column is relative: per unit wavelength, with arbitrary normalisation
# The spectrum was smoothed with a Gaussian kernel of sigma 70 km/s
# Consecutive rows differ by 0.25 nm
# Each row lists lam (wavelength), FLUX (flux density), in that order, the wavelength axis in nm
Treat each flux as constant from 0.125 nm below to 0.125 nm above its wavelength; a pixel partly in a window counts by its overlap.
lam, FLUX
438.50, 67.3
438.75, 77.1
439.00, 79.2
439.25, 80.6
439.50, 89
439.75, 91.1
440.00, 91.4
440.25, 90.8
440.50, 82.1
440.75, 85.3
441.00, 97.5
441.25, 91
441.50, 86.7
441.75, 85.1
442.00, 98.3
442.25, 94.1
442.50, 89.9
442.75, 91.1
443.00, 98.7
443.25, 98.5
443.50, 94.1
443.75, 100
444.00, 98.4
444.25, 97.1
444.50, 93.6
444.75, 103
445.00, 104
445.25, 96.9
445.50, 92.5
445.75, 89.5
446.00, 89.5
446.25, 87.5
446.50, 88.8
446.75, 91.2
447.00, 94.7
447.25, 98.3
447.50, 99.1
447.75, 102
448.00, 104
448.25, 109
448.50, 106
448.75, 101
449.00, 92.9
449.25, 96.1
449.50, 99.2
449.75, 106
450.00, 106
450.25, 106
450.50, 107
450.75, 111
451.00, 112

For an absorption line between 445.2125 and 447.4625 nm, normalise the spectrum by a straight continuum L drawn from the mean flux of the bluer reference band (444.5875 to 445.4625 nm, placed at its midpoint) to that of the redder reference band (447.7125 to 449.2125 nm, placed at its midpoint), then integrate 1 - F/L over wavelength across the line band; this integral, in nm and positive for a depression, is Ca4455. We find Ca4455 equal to 0.19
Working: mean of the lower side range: 100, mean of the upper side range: 102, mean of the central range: 92.2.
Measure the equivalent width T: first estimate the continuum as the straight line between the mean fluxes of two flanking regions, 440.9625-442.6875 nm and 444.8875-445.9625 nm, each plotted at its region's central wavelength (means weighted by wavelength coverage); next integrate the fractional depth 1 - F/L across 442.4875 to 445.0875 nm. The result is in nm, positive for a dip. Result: -0.107 nm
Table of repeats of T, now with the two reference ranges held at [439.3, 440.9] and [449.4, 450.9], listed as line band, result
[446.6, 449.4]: 0.08 nm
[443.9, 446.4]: 0.05 nm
